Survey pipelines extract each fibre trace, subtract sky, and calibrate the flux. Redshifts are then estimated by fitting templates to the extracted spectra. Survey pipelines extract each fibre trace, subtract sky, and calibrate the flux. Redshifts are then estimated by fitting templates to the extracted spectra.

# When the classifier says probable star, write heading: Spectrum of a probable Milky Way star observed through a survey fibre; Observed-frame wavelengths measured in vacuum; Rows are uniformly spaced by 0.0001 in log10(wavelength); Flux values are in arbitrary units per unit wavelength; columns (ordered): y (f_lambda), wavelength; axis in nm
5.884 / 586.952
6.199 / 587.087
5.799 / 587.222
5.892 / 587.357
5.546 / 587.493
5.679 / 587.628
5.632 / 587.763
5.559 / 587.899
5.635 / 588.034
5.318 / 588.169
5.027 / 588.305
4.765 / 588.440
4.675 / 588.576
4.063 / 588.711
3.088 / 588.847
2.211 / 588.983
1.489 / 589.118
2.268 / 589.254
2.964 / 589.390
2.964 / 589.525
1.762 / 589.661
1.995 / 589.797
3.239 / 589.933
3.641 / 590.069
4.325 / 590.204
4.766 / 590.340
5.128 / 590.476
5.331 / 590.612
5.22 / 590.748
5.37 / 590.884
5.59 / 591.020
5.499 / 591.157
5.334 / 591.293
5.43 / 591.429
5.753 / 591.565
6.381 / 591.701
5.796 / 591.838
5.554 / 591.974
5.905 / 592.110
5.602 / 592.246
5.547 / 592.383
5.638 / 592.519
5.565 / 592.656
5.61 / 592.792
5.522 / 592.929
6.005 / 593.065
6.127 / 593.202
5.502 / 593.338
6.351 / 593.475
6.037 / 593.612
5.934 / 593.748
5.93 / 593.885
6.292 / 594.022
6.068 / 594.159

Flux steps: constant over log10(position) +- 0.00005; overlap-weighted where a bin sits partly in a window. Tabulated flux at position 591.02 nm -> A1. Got 5.59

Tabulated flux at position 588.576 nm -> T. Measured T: 4.675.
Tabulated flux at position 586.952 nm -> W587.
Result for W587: 5.884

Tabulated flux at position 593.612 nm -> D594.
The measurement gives 6.037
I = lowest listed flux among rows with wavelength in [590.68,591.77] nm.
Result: 5.22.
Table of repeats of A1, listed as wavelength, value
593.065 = 6.005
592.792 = 5.61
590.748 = 5.22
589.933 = 3.239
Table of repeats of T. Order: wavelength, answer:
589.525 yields 2.964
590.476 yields 5.128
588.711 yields 4.063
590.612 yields 5.331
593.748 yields 5.934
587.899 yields 5.559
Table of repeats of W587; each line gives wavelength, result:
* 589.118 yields 1.489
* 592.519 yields 5.638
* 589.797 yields 1.995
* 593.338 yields 5.502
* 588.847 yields 3.088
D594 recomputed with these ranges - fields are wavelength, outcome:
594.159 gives 6.068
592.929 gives 5.522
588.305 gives 5.027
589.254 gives 2.268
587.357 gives 5.892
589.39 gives 2.964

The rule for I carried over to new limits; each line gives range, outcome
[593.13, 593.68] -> 5.502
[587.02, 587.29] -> 5.799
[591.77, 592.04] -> 5.554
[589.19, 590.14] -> 1.762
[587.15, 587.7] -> 5.546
